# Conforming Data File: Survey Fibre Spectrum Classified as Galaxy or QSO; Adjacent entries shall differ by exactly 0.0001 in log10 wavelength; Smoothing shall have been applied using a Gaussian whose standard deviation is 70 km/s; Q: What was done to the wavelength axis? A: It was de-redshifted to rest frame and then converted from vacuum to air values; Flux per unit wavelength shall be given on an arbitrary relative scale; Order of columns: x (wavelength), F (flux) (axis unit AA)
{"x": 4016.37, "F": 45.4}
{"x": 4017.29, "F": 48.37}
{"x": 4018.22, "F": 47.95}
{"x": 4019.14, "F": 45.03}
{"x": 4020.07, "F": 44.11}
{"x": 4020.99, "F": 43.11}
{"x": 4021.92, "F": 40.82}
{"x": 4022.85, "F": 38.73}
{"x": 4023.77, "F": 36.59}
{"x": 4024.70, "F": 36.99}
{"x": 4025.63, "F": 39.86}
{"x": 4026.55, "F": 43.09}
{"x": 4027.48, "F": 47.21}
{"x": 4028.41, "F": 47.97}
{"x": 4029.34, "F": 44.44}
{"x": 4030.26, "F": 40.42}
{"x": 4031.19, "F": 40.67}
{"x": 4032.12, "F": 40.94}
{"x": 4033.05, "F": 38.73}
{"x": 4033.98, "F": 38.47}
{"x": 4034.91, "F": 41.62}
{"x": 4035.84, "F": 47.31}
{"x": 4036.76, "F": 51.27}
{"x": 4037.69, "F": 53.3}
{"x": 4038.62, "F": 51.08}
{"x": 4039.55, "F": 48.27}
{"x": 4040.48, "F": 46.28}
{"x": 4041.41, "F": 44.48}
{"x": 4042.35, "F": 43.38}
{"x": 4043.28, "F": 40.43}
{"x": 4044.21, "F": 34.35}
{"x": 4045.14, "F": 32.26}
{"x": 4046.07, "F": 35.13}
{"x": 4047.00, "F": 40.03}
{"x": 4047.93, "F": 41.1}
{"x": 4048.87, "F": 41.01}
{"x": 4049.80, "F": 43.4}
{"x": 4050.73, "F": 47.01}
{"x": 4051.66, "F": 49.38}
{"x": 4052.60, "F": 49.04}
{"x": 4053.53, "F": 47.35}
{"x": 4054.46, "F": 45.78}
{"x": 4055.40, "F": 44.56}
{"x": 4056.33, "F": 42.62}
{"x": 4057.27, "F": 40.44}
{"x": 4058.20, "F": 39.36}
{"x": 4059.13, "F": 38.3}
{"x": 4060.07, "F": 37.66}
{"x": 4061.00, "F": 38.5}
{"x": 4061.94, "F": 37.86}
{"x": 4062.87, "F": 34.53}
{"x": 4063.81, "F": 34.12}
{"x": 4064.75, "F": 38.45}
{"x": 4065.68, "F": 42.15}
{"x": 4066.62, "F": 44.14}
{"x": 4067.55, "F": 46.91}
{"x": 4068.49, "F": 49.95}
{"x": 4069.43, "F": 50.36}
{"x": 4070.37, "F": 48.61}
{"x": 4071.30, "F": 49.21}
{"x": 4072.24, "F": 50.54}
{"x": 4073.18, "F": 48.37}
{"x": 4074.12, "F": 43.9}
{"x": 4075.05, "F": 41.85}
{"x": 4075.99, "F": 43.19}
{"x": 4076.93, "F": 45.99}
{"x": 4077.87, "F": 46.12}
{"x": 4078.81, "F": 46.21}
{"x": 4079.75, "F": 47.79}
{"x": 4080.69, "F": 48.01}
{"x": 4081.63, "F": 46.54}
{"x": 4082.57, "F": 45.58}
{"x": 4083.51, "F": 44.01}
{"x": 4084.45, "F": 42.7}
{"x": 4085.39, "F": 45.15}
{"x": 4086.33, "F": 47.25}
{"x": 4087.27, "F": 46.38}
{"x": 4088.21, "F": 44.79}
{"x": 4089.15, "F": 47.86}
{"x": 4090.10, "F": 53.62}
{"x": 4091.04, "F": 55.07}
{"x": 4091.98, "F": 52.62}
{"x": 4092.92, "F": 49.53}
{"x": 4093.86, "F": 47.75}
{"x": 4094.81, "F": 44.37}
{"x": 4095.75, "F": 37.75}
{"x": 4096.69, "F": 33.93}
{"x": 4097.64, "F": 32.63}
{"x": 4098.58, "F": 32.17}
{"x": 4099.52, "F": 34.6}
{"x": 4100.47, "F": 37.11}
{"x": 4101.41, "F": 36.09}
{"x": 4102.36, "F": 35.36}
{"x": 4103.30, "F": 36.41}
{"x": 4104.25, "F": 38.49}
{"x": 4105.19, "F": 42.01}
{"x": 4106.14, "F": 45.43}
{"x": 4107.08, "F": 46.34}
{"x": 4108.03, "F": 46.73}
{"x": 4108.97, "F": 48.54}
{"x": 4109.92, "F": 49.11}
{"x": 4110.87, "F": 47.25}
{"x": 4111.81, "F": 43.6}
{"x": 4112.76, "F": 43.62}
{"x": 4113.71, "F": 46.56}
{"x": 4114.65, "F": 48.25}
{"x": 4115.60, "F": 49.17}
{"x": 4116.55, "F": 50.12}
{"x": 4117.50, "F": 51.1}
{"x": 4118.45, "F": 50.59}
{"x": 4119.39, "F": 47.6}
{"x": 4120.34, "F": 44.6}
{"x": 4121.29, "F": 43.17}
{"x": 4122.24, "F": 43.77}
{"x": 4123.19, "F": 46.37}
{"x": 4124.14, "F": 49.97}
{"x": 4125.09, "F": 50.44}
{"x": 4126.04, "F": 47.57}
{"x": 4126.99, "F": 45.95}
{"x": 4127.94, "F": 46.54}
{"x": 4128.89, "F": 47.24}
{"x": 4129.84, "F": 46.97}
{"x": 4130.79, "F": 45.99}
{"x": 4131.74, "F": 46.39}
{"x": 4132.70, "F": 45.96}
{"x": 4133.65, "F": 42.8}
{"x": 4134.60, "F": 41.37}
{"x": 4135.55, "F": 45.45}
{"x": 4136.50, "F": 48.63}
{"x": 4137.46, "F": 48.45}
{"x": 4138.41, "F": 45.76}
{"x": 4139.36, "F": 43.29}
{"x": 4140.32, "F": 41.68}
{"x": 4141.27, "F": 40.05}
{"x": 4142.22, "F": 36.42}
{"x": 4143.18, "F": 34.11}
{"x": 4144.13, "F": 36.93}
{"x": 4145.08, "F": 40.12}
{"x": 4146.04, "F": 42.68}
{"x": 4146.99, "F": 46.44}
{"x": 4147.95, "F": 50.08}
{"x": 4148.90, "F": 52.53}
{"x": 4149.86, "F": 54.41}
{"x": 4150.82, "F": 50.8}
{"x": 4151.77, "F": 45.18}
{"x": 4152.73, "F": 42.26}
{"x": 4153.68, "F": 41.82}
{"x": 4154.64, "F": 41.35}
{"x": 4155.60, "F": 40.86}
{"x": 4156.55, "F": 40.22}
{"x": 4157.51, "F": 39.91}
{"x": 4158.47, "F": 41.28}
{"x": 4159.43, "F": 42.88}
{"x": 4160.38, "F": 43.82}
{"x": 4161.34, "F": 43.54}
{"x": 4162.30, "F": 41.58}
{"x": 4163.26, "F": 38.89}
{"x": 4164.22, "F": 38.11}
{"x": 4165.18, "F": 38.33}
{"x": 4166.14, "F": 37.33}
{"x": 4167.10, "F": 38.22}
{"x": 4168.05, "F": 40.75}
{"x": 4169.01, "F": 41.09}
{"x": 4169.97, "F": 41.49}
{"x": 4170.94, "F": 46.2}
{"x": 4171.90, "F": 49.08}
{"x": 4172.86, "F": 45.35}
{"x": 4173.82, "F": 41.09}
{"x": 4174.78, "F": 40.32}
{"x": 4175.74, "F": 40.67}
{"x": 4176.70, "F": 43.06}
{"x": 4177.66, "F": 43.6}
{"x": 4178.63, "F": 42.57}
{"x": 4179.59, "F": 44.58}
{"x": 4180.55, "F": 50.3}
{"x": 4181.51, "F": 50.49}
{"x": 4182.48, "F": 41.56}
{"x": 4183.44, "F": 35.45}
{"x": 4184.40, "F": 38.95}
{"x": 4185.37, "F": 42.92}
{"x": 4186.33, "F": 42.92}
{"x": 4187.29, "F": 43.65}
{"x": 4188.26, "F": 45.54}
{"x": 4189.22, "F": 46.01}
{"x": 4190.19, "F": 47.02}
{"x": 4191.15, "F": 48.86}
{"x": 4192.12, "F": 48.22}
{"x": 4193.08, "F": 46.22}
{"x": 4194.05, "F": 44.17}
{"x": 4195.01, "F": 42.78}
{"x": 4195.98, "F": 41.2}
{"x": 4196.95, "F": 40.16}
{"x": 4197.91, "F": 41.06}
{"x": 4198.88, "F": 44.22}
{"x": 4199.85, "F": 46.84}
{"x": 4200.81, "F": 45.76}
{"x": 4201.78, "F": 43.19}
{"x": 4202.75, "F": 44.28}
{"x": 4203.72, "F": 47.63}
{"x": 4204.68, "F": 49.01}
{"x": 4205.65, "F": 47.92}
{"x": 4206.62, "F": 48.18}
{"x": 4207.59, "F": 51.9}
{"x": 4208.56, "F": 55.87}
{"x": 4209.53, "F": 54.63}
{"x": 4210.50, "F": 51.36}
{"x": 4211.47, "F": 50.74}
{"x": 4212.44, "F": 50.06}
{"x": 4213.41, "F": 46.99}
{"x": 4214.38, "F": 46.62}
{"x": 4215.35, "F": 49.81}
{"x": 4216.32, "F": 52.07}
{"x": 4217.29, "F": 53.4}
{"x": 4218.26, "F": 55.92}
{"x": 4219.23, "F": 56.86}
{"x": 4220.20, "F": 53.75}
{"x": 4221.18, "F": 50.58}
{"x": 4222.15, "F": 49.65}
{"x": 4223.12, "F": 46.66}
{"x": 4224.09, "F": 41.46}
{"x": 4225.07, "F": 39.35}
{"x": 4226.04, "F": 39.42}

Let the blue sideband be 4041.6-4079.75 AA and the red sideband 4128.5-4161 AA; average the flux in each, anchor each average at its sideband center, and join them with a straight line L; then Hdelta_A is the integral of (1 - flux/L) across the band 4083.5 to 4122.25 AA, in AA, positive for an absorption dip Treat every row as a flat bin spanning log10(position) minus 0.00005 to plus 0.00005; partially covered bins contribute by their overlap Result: -0.85 AA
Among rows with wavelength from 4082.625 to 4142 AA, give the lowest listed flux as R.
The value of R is 32.17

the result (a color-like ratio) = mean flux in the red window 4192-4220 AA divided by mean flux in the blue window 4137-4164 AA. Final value 1.1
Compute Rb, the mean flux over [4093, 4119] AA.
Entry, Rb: 42.9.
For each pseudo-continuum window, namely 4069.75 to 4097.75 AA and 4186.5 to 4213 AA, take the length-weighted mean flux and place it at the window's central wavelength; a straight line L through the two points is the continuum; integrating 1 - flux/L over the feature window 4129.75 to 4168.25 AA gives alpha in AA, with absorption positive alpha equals 2.9 AA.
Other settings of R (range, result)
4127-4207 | 34.11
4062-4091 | 34.12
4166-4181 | 37.33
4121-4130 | 43.17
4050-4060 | 38.3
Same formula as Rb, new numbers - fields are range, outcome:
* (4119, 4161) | 44.5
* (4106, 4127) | 47.3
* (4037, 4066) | 42.1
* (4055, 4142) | 44.5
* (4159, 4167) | 40.4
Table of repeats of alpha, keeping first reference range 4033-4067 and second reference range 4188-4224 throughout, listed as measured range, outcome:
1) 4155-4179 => 2.63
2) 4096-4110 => 1.56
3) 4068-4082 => -1.26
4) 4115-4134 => -0.86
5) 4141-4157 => 0.93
